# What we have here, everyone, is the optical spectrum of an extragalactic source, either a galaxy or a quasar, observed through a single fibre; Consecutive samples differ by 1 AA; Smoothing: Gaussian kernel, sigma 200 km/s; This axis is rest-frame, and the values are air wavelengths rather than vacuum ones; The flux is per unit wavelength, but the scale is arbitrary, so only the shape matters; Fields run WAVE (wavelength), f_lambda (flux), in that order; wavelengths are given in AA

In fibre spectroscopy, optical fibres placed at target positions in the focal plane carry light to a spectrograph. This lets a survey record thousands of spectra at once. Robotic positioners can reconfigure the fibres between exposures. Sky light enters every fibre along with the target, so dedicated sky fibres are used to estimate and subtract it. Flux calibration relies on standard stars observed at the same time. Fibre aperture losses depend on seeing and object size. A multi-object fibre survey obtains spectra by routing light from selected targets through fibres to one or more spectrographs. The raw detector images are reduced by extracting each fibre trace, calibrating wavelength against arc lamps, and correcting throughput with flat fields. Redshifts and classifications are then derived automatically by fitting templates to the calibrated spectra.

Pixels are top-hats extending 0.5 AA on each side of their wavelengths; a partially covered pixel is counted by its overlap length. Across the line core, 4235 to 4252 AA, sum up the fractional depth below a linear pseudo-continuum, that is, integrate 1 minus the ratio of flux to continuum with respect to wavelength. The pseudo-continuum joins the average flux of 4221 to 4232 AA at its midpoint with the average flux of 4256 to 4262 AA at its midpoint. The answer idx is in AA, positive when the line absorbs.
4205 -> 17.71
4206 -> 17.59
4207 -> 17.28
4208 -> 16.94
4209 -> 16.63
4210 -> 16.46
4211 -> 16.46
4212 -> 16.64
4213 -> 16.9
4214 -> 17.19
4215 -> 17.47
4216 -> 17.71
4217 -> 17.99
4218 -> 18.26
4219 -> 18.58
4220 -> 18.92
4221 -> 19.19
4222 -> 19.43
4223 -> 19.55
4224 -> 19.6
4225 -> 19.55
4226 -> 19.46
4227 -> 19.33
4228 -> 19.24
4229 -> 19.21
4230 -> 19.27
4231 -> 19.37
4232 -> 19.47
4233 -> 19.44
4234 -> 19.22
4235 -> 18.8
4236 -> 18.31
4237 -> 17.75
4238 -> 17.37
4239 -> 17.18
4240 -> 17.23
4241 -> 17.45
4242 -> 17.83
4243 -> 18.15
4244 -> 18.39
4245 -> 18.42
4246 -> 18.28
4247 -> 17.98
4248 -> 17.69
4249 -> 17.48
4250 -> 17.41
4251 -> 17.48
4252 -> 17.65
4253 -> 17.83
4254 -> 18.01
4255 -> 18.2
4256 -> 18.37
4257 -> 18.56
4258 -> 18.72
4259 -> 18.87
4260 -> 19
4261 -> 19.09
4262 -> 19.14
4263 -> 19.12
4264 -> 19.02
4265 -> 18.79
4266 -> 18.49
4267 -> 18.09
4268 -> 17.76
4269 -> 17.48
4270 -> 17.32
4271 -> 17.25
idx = 1.2 AA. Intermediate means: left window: 19.4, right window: 18.8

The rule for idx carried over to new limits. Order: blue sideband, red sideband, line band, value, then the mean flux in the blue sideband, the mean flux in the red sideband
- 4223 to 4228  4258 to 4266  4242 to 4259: 0.9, 19.5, 19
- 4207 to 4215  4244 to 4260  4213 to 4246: -2.2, 16.8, 18.1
